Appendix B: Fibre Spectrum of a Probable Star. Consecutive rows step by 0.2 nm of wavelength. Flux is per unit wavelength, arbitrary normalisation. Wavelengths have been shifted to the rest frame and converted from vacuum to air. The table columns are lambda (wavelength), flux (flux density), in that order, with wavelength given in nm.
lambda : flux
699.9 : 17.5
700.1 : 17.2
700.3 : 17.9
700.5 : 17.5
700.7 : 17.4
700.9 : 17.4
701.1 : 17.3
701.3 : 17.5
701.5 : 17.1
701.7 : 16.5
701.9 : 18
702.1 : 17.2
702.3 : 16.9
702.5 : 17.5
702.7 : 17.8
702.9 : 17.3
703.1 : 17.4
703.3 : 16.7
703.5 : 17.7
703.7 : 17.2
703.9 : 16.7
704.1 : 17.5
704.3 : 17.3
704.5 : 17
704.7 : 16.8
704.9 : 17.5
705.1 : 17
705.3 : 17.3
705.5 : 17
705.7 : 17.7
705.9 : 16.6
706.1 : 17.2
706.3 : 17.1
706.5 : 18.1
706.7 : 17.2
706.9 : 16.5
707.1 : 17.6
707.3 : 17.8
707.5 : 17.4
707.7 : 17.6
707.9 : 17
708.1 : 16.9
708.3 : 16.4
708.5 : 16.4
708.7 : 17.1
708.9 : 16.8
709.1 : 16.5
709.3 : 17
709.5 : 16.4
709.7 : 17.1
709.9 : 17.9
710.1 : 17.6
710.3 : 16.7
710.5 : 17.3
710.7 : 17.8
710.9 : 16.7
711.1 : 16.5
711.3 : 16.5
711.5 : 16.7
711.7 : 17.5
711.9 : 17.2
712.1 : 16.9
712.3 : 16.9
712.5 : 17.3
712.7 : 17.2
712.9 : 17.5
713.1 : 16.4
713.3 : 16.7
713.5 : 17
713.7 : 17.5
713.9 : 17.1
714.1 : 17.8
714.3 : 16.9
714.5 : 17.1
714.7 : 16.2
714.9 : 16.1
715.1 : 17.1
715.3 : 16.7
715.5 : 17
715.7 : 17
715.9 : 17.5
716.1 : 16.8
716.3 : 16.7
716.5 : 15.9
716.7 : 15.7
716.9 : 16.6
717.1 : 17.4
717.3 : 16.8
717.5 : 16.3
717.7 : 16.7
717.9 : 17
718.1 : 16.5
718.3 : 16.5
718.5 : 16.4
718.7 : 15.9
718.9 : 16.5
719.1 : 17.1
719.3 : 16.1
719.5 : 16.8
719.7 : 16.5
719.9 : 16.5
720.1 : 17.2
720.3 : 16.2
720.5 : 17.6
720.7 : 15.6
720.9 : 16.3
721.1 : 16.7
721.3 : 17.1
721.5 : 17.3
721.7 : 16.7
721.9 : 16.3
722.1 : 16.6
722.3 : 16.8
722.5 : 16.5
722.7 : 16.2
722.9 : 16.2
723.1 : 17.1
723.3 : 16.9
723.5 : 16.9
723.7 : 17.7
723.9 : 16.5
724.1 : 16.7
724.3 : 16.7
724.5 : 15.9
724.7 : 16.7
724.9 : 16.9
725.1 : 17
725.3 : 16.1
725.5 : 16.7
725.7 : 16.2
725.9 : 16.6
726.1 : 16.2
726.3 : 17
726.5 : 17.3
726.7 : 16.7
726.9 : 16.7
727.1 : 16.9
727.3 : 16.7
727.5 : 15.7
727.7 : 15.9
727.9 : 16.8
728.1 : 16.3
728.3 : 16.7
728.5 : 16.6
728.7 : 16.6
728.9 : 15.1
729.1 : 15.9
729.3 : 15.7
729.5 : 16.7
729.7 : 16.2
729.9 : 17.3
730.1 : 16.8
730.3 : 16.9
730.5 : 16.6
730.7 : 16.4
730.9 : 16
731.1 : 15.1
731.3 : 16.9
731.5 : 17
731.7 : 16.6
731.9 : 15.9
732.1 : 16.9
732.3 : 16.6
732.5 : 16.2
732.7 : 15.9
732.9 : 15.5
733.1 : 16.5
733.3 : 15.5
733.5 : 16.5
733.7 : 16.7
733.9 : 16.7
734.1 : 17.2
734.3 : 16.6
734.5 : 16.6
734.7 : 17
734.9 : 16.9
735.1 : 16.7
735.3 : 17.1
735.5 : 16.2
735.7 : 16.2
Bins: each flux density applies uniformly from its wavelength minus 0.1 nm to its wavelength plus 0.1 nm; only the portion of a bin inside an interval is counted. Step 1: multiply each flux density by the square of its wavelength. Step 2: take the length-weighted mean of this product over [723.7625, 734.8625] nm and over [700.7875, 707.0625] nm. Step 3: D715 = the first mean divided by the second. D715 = 1.03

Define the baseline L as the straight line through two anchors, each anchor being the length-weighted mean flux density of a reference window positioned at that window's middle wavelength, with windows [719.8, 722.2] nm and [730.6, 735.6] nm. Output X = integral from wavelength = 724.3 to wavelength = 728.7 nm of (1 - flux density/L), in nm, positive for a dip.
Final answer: 0.00 nm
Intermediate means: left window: 16.7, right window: 16.4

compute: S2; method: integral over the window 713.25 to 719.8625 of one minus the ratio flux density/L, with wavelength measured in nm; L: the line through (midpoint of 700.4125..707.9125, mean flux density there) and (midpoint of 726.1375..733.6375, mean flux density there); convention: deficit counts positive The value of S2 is 0.050 nm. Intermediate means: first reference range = 17.3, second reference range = 16.4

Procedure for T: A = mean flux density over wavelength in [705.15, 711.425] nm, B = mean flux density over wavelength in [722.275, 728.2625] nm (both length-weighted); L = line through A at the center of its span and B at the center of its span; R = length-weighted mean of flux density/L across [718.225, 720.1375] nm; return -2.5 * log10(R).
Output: 0.02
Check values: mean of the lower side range 17.1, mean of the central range 16.5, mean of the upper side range 16.6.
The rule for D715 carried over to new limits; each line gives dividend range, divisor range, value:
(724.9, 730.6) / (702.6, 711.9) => 1.02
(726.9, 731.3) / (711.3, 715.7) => 1.01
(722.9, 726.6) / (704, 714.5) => 1.02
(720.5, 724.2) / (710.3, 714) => 1.01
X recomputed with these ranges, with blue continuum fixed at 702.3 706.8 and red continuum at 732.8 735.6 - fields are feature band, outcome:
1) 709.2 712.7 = 0.01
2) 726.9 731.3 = 0.08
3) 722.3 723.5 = 0.01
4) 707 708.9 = 0.01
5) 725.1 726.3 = 0.02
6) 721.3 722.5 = 0.01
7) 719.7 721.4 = 0.02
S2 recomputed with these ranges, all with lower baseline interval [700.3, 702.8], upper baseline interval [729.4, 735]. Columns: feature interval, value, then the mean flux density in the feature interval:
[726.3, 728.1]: 0.00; 16.6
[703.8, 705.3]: 0.01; 17.1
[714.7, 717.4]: 0.04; 16.7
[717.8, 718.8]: 0.03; 16.5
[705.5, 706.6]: 0.00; 17.3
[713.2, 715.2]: 0.01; 16.9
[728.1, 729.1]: 0.02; 16.2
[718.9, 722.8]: 0.04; 16.6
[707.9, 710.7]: 0.03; 17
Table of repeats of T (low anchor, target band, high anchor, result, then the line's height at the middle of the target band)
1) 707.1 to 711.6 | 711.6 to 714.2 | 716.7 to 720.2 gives -0.019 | 16.9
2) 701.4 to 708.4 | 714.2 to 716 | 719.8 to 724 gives 0.004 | 16.9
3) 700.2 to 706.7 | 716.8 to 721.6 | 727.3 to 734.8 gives 0.008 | 16.8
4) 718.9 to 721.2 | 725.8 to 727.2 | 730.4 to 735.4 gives -0.016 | 16.5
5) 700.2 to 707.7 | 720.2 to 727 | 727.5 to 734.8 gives -0.002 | 16.6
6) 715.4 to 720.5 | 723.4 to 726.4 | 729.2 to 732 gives -0.008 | 16.5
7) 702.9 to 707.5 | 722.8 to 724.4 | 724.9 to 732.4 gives -0.013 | 16.6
